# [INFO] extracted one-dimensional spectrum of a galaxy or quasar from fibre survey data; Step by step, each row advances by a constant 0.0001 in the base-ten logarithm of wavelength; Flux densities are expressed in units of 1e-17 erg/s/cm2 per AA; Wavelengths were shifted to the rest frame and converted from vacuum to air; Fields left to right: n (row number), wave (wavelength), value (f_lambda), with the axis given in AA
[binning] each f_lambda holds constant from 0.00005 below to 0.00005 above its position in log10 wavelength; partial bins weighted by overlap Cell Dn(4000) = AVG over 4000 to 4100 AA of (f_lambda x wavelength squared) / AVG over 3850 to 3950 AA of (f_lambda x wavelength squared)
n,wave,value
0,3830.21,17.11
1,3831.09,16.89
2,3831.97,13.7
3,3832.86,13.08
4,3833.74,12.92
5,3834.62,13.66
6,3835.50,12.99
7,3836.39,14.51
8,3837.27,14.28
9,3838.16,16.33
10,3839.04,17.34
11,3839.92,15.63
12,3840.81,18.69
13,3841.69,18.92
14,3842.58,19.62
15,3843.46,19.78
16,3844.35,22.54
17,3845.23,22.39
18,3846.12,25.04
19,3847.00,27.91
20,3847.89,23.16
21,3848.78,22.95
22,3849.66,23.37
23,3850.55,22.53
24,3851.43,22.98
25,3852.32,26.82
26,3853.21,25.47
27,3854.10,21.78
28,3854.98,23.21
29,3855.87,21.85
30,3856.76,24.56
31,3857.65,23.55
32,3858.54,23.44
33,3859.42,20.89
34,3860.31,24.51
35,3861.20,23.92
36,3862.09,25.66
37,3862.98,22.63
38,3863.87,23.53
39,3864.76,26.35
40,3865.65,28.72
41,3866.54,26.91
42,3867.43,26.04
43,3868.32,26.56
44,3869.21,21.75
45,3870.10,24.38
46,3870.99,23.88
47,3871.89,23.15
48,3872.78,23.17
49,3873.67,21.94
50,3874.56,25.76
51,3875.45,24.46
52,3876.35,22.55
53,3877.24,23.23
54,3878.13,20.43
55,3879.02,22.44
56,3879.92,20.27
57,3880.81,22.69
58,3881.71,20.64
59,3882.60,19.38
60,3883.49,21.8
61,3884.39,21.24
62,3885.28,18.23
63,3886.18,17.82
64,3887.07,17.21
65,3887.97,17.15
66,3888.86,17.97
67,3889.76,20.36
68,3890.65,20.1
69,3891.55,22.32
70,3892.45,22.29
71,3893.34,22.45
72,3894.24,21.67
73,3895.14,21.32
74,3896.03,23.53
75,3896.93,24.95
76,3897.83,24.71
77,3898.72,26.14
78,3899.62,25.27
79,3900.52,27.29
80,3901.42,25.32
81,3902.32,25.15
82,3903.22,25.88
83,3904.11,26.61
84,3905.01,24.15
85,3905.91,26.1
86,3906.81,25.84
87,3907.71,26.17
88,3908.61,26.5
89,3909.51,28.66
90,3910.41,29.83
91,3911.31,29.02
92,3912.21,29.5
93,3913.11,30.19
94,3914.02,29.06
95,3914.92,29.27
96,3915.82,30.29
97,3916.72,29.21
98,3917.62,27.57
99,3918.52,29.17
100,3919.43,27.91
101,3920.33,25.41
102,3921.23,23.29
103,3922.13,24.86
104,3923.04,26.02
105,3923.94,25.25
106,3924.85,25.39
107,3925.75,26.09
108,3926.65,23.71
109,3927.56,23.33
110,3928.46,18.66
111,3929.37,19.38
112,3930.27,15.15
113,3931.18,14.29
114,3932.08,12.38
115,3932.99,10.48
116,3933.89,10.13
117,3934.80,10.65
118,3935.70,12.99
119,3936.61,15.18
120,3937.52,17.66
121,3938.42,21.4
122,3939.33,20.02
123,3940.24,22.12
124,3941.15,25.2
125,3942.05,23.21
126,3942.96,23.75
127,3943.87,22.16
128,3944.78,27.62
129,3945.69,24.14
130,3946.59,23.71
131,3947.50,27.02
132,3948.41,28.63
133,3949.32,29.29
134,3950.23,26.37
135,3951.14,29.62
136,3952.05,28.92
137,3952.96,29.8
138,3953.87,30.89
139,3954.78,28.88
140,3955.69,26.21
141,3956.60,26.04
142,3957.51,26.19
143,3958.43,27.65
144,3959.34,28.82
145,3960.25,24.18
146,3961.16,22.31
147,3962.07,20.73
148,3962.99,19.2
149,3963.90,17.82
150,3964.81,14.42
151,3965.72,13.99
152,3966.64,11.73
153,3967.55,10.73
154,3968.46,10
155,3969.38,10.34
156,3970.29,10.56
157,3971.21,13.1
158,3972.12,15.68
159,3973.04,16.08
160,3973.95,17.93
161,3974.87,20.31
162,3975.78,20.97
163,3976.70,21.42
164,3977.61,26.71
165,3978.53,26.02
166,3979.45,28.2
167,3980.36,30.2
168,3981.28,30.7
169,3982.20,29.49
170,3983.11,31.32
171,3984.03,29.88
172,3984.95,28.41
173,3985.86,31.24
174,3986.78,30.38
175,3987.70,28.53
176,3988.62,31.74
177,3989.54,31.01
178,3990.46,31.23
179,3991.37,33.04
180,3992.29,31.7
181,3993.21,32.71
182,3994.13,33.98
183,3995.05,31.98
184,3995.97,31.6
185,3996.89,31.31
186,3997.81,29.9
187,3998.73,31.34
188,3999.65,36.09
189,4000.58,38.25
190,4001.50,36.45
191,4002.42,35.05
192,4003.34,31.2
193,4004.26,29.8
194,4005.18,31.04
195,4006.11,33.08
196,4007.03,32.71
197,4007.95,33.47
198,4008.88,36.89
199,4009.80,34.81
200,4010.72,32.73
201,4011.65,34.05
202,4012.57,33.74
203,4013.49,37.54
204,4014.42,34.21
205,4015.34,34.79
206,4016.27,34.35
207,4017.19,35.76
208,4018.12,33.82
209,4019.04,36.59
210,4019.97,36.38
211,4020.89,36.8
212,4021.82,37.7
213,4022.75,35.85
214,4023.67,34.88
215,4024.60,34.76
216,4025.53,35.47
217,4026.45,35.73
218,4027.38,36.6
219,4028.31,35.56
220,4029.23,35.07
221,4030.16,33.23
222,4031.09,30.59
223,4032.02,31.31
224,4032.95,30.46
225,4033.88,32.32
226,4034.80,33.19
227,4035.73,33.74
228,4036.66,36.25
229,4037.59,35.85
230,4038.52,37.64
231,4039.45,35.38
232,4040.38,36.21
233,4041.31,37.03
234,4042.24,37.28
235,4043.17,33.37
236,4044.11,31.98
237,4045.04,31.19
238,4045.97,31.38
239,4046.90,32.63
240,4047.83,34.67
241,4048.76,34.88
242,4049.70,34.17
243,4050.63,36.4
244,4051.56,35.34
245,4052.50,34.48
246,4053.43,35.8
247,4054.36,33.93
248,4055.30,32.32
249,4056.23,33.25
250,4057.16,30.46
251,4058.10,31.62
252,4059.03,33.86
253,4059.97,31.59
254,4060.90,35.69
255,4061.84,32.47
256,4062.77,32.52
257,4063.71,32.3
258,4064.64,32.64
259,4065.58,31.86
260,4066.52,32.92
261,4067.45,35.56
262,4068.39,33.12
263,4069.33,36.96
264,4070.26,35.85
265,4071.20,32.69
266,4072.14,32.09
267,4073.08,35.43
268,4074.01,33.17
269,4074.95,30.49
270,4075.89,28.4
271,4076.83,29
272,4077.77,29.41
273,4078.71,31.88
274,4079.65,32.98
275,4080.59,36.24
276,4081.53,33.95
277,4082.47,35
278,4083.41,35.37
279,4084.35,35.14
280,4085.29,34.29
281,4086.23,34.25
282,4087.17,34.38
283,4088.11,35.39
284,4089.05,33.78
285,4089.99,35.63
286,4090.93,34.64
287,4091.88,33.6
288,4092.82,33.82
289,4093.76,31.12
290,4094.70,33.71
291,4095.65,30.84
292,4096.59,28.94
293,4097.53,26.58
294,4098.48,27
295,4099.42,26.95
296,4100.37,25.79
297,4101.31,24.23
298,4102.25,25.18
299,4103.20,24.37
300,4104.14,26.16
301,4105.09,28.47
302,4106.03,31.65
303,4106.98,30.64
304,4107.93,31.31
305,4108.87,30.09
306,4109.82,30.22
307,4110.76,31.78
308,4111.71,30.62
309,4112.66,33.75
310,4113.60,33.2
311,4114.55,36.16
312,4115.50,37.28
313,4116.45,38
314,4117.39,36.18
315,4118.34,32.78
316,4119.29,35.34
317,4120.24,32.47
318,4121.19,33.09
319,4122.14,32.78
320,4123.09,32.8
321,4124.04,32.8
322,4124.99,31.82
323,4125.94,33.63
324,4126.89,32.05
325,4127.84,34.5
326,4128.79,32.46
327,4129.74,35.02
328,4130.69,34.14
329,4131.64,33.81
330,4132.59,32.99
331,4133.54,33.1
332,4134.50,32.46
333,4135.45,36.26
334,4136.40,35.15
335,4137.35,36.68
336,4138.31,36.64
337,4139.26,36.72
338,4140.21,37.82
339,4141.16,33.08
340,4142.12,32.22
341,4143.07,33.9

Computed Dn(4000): 1.6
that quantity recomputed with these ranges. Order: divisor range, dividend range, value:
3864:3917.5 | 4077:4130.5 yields 1.48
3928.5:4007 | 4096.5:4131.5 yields 1.37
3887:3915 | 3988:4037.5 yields 1.44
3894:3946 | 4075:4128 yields 1.49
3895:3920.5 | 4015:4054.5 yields 1.37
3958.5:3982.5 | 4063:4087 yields 1.77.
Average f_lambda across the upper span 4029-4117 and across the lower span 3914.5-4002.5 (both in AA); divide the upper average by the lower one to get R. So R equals 1.34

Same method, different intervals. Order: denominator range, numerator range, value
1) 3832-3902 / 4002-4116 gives 1.52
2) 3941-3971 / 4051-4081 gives 1.46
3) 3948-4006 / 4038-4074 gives 1.29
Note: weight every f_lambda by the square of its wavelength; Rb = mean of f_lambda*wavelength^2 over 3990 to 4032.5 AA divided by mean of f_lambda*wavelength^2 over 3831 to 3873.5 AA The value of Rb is 1.7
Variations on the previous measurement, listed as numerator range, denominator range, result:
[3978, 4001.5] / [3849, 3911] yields 1.41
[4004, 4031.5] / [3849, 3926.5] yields 1.52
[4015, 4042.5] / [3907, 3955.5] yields 1.53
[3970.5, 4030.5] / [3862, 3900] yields 1.48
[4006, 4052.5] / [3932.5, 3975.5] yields 1.74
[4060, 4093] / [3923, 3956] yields 1.61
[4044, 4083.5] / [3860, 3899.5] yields 1.61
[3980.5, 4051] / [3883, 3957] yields 1.49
